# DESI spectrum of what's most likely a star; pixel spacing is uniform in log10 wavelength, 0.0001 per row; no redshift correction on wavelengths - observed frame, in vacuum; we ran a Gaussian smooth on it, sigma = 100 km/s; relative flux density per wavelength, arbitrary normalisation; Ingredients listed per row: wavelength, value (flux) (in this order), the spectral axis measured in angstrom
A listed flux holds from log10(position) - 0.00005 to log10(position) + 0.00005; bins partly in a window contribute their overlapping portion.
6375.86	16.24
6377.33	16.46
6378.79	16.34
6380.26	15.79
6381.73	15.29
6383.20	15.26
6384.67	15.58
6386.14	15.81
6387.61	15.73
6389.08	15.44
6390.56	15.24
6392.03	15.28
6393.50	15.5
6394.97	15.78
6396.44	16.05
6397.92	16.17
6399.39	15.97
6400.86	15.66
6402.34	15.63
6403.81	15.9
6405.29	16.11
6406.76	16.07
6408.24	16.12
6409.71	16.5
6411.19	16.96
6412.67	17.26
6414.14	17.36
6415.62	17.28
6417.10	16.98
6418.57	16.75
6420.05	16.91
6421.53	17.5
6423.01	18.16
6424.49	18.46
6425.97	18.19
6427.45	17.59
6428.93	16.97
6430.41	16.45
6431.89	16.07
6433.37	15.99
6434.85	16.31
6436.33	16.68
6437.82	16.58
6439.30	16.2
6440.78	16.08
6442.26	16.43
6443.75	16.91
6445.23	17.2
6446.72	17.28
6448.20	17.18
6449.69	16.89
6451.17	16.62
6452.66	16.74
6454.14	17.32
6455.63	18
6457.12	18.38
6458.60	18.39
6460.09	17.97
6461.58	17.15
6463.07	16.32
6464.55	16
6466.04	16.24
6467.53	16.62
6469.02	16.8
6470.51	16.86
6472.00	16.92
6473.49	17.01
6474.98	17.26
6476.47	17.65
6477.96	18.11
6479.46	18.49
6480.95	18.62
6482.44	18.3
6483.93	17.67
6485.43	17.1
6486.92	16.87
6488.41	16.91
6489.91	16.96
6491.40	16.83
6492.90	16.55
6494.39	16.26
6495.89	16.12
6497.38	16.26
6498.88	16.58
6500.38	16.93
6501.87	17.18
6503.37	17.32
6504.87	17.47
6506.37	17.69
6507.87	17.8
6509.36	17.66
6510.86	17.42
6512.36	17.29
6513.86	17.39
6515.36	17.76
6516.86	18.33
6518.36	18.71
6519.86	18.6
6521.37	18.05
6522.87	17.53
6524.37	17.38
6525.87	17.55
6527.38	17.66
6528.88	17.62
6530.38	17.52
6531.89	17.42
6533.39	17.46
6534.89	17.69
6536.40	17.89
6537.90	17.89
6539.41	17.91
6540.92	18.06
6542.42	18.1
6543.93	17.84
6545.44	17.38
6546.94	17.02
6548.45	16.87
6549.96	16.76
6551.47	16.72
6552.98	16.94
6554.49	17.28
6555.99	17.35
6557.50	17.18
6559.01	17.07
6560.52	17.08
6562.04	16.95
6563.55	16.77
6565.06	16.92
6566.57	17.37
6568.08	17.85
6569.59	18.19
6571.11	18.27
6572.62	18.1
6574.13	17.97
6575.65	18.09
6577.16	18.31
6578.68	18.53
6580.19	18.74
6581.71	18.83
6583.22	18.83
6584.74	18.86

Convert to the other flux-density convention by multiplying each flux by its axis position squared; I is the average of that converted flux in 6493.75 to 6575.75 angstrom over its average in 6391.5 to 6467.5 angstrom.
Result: 1.1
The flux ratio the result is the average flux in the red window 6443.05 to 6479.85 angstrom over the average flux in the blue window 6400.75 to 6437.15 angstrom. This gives 1.0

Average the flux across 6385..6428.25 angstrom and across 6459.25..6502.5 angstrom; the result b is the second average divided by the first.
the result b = 1.0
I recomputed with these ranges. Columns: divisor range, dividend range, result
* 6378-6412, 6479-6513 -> 1.12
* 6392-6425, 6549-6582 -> 1.11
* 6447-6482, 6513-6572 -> 1.04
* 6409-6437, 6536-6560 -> 1.06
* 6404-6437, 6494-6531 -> 1.06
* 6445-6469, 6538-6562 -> 1.04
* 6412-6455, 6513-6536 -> 1.08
